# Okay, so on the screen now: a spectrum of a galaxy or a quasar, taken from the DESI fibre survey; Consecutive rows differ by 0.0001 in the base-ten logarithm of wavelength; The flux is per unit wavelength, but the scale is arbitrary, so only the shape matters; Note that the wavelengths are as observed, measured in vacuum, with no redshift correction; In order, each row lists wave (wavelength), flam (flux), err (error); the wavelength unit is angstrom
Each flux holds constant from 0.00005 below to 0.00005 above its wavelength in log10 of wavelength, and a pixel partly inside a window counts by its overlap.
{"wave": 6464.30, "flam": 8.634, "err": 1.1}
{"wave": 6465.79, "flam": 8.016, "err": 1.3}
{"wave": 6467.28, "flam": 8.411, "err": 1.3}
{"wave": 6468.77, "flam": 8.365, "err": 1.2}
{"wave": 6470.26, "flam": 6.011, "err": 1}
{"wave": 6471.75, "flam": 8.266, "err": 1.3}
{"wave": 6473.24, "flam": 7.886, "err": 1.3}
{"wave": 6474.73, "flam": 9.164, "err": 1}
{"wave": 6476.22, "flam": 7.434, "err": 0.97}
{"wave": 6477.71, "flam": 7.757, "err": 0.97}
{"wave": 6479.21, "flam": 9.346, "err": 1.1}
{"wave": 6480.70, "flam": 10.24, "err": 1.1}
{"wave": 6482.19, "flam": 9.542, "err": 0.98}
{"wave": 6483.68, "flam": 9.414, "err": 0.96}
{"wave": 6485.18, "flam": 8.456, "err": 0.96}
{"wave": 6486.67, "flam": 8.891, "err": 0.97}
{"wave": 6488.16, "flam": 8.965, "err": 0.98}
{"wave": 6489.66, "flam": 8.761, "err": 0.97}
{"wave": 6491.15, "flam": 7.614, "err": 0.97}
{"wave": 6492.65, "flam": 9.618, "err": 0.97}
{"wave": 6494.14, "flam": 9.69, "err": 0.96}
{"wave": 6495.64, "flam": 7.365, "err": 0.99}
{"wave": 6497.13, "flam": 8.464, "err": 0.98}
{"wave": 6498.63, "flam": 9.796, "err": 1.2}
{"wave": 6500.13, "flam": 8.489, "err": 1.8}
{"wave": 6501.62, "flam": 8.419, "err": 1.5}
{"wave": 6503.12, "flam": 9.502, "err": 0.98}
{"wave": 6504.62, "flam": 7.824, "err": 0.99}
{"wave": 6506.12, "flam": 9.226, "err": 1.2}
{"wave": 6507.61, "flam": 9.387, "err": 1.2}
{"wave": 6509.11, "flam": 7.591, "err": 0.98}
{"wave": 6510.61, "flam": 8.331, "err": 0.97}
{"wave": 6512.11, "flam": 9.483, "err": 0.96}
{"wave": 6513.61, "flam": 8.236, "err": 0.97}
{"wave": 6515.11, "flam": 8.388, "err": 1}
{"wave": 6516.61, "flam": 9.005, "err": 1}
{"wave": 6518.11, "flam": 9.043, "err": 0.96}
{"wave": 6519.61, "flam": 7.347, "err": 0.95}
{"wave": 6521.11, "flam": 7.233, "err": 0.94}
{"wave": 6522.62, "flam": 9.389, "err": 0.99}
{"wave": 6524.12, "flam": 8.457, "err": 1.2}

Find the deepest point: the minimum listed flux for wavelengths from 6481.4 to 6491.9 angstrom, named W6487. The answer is 7.614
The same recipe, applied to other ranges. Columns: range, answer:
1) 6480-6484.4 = 9.414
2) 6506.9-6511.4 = 7.591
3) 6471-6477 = 7.434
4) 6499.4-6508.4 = 7.824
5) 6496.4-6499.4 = 8.464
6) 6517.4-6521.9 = 7.233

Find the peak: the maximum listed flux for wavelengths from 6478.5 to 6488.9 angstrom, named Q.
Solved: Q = 10.24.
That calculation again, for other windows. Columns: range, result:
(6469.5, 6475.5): 9.164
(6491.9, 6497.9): 9.69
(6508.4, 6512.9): 9.483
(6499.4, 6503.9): 9.502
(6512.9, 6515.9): 8.388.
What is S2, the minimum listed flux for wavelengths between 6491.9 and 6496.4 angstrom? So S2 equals 7.365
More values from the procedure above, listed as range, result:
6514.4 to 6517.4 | 8.388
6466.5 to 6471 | 6.011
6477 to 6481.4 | 7.757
